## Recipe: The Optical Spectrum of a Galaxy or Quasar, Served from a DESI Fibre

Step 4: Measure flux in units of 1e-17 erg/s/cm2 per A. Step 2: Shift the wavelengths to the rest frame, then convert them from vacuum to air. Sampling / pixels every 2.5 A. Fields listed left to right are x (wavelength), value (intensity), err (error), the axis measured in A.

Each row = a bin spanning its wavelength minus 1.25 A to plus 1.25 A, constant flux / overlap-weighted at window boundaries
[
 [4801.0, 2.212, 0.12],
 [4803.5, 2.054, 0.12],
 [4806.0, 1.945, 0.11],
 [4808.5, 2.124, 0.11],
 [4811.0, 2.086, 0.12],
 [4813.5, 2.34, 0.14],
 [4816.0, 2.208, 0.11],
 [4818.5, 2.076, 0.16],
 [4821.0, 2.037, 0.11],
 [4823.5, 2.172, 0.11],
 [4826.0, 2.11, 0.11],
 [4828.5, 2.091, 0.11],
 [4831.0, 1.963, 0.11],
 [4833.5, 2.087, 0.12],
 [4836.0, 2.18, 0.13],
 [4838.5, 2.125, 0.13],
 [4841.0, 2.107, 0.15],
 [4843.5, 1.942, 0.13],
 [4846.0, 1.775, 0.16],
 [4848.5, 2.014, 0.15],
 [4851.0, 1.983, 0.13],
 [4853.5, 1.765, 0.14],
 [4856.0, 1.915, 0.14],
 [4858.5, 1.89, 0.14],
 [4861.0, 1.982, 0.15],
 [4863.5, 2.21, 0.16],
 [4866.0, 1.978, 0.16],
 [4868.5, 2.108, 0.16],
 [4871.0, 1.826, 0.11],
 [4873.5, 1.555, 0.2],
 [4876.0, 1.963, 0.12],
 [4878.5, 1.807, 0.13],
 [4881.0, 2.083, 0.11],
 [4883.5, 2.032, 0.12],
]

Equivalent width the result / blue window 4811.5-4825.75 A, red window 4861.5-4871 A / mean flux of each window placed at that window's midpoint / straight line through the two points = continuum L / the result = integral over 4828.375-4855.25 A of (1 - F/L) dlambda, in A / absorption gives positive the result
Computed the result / 1.4 A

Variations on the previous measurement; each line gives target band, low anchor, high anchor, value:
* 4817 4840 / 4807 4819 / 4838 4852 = -0.2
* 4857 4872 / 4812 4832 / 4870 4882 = -0.8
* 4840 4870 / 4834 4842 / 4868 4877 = 0.2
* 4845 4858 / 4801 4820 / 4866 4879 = 0.4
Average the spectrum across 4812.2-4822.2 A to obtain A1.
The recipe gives 2.17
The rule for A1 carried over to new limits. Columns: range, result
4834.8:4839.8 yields 2.15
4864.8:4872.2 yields 1.97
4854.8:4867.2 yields 2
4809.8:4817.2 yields 2.21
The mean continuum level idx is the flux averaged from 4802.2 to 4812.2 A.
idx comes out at 2.05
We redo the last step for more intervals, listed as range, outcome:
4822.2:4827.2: 2.14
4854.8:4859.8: 1.9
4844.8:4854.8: 1.88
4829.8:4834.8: 2.03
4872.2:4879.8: 1.78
